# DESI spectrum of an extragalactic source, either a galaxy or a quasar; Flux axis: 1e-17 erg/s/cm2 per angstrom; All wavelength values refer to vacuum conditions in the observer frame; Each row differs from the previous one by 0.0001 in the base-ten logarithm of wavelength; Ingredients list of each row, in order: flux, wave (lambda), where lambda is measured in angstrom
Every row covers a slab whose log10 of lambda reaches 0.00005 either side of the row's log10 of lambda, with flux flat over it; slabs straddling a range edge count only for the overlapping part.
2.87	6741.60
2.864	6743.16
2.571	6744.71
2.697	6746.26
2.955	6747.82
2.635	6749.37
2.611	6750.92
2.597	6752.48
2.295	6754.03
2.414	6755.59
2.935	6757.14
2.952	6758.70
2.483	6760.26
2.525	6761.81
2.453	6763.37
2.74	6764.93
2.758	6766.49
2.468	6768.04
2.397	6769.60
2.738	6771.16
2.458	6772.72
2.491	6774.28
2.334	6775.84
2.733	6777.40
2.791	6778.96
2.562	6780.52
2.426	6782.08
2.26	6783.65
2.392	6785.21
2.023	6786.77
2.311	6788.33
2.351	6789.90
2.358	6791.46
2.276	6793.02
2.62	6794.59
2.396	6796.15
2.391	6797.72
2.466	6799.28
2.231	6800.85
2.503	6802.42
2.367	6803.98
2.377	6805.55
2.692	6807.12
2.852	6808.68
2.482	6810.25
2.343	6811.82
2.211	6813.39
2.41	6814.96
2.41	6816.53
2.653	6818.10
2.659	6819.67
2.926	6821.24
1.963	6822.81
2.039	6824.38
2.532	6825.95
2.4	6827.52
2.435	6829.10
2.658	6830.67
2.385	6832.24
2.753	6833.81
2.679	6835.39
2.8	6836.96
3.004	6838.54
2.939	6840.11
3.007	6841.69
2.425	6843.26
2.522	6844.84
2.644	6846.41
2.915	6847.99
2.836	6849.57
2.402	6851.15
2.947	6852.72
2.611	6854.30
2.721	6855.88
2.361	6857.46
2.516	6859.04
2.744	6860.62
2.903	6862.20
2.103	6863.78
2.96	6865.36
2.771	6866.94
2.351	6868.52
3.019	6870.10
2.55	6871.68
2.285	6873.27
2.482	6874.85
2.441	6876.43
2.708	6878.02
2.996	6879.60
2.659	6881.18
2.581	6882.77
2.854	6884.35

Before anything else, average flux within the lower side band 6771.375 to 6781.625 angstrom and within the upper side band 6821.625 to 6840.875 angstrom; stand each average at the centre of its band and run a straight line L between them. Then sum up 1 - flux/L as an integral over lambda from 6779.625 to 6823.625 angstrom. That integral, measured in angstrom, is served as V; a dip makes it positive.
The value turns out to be 2.3 angstrom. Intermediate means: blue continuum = 2.57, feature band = 2.43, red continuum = 2.56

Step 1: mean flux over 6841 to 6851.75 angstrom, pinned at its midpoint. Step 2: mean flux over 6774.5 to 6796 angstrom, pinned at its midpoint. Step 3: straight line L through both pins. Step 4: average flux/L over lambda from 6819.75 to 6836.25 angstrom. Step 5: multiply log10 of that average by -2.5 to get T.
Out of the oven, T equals 0.05 mag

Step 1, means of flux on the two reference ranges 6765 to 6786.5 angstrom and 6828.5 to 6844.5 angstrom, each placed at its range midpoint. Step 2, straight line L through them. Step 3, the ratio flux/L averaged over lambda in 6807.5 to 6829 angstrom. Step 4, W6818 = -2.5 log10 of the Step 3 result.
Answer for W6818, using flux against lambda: 0.08 mag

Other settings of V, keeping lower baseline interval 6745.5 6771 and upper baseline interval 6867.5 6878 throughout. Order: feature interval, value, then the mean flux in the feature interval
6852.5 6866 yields -0.5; 2.63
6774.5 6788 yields 0.9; 2.44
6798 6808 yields 0.6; 2.44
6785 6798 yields 1.3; 2.34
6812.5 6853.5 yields -0.5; 2.6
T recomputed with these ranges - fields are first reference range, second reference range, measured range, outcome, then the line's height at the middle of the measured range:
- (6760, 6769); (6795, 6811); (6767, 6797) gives 0.038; 2.53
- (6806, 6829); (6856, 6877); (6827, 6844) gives -0.074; 2.51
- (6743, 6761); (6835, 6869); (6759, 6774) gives 0.040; 2.67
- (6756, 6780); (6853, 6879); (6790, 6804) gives 0.091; 2.61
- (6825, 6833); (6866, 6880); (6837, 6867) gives -0.064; 2.55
